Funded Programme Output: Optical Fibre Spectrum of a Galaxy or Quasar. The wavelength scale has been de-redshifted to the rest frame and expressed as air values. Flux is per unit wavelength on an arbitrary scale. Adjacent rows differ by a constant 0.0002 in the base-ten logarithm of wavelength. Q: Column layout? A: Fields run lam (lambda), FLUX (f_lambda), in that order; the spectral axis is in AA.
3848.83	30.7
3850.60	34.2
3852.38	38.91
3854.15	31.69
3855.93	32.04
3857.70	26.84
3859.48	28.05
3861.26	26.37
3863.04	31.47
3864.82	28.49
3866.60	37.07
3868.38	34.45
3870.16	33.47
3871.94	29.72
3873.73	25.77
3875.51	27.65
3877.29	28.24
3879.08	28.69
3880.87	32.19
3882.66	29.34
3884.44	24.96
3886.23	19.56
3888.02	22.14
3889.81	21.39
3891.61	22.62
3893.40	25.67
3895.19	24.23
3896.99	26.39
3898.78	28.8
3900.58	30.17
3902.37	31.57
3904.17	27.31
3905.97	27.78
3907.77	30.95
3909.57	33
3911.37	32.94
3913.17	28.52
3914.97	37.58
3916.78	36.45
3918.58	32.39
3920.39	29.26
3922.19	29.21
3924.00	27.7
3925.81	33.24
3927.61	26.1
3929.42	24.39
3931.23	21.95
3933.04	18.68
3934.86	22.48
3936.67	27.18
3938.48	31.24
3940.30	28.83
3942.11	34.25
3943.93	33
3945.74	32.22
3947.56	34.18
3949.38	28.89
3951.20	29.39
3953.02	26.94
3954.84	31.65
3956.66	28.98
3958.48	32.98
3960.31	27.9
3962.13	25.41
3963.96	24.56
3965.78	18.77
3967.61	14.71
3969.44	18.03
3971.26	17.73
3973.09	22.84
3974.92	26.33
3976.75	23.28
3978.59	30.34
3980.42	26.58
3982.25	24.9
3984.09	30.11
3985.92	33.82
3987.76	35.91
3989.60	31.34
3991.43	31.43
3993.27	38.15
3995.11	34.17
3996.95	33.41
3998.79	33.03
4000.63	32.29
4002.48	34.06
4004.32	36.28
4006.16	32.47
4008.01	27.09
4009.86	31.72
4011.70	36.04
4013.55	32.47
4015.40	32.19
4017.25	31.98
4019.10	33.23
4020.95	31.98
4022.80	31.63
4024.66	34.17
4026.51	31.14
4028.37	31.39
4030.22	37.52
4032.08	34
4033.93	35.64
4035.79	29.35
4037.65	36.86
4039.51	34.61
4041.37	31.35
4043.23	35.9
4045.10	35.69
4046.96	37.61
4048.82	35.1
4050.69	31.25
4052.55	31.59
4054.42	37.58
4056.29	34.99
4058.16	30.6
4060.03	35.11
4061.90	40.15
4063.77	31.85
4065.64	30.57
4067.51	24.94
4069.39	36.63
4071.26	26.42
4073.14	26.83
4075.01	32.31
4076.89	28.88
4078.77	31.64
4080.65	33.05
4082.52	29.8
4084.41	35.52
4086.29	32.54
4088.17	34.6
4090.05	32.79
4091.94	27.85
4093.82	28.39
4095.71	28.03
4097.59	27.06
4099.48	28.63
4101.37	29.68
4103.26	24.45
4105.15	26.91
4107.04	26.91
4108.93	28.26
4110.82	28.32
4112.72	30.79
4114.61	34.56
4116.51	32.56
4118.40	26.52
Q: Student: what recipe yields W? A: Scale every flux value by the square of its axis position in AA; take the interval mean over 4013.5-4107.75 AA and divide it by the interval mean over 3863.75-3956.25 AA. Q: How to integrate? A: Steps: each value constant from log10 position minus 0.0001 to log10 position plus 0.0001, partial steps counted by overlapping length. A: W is 1.20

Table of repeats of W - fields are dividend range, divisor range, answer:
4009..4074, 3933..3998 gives 1.22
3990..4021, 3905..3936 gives 1.19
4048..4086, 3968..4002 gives 1.16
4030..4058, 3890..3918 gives 1.25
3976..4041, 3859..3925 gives 1.19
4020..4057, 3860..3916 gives 1.28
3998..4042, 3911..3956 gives 1.17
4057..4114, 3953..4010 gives 1.11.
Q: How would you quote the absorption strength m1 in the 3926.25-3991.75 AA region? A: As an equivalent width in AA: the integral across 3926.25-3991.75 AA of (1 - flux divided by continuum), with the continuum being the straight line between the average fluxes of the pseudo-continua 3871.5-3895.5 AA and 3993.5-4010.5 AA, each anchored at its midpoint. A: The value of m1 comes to 6.87 AA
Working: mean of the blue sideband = 25.8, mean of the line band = 27.2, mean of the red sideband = 33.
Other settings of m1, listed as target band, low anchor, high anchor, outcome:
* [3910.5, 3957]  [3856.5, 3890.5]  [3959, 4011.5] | -1.8 AA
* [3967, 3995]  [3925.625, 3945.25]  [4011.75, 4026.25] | 2.7 AA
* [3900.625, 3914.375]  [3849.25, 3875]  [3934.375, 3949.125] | 0.2 AA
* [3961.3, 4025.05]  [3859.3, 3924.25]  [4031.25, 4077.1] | 4.3 AA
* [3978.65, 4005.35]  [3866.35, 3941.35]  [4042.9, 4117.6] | -2.4 AA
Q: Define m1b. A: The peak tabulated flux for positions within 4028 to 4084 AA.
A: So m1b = 40.15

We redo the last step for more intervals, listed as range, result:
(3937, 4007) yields 38.15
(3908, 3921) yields 37.58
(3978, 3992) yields 35.91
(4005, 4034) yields 37.52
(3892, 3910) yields 33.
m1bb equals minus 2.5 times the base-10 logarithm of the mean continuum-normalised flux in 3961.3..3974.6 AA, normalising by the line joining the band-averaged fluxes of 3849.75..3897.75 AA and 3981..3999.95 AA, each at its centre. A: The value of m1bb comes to 0.473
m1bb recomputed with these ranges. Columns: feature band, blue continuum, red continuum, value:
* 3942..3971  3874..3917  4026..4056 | 0.13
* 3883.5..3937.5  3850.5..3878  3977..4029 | 0.14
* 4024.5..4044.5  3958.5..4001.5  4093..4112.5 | -0.22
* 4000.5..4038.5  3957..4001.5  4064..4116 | -0.16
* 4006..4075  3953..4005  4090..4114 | -0.16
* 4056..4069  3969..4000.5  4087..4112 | -0.13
